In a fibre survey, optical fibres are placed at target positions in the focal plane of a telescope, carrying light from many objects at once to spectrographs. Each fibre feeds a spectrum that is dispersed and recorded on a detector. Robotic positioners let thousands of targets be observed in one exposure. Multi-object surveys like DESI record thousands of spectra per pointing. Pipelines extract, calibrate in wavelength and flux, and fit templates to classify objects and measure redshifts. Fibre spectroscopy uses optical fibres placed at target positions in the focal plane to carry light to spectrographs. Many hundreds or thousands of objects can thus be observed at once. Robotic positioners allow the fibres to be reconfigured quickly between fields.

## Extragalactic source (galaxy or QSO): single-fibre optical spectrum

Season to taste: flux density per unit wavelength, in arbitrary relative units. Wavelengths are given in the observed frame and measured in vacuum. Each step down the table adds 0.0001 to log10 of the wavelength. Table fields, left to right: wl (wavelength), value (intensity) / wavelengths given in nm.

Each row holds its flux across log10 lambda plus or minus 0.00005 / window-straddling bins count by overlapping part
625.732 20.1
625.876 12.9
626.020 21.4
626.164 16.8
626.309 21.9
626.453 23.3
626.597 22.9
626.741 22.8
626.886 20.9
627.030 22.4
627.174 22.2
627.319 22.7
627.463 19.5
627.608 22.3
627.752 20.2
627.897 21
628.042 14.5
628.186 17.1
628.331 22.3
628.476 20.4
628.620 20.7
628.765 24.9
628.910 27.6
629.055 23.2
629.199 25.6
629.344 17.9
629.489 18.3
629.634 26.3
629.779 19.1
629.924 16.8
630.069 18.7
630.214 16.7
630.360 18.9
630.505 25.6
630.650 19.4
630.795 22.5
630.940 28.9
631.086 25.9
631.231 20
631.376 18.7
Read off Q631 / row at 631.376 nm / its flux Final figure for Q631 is 18.7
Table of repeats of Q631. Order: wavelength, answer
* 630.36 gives 18.9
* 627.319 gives 22.7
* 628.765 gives 24.9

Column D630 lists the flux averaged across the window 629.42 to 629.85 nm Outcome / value 21.3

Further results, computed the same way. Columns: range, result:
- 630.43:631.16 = 24.4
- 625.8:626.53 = 19.3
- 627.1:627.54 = 21.5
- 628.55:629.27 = 24.4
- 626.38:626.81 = 23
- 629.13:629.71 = 22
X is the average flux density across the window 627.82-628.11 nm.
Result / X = 17.8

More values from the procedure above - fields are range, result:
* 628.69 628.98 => 26.2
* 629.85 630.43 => 17.8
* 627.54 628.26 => 19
